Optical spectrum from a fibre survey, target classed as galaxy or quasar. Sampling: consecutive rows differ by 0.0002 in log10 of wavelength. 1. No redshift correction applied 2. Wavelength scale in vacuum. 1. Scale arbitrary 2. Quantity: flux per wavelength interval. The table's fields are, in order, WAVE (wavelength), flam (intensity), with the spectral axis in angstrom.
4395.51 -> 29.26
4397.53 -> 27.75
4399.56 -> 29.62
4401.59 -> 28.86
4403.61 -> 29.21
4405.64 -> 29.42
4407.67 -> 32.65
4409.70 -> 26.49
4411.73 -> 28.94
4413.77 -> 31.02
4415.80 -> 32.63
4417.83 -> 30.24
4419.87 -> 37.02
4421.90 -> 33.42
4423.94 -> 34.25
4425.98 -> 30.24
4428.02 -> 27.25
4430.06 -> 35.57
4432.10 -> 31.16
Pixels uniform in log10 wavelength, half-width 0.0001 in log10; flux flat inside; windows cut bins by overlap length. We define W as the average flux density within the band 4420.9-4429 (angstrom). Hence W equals 31.3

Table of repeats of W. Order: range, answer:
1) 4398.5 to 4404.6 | 29.2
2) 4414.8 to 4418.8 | 31.5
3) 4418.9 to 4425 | 34.9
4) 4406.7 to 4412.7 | 29.3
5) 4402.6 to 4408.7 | 30.4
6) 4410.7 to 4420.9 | 32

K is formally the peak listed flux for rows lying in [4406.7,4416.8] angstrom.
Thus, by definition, 32.65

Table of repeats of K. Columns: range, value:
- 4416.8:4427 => 37.02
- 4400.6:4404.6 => 29.21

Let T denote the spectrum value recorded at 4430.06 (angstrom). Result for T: 35.57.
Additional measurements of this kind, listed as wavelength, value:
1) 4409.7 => 26.49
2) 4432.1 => 31.16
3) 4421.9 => 33.42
